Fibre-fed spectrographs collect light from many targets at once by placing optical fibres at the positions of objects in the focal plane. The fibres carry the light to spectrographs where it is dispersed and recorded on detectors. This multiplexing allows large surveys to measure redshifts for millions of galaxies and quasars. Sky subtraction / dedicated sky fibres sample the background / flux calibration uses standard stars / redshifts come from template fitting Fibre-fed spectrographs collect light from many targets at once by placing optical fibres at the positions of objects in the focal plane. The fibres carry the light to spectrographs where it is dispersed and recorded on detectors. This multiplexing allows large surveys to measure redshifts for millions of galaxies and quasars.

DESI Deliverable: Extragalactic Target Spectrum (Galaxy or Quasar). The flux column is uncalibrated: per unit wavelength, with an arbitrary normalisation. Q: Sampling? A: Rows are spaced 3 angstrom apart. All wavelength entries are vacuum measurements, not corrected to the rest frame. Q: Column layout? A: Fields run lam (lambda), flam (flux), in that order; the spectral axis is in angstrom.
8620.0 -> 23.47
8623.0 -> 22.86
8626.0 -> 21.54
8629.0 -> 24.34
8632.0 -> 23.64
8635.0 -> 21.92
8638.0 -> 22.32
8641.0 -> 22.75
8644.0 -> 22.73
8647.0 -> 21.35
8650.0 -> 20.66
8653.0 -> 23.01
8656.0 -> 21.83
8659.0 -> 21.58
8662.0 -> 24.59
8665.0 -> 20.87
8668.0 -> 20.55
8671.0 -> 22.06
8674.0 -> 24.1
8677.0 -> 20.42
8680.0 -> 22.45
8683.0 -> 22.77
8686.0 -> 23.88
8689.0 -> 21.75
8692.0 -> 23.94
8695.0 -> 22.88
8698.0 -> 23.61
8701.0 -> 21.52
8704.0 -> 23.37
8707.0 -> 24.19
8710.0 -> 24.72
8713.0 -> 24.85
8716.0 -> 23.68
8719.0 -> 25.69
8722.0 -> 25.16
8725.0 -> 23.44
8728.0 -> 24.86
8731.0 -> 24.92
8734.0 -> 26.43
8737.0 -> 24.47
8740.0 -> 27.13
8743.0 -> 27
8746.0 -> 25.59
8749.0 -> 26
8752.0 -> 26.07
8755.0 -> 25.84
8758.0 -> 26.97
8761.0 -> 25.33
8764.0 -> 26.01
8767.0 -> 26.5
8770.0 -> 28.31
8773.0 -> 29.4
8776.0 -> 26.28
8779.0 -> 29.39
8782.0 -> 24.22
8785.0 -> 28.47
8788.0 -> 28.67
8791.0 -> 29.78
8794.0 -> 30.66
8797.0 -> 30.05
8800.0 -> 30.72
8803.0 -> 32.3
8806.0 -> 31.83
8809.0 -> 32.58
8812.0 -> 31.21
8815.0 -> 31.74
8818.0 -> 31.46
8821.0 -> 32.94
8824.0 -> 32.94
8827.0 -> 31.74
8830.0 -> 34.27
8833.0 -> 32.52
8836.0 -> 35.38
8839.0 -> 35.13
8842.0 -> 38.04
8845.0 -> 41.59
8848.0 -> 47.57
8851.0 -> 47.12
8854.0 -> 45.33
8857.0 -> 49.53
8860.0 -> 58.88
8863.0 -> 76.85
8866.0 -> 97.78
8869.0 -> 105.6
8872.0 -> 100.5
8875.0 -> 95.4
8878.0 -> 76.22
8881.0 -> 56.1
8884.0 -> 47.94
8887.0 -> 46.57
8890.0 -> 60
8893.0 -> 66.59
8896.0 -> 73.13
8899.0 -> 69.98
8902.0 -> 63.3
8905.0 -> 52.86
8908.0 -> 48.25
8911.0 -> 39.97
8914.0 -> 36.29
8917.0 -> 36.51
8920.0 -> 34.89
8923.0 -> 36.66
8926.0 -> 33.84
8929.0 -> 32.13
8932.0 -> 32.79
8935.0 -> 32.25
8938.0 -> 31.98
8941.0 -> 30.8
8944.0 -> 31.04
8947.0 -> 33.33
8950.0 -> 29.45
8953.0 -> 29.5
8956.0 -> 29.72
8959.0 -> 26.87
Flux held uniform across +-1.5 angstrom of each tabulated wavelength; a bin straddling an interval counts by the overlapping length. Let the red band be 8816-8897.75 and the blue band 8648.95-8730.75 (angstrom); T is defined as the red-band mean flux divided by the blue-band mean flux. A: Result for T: 2.40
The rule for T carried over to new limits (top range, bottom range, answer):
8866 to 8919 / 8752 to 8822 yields 2.20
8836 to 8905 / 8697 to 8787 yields 2.44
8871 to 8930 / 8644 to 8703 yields 2.47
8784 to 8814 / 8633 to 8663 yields 1.38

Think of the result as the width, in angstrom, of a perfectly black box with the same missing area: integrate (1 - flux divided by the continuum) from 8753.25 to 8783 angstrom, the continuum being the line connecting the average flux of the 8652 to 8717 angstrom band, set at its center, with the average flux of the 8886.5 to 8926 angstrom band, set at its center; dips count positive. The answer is 5.7 angstrom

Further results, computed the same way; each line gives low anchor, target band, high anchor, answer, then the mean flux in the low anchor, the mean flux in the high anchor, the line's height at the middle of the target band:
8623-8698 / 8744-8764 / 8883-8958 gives 2.41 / 22.4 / 42.3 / 29.6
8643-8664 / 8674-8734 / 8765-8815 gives 2.93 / 22.2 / 29.4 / 24.9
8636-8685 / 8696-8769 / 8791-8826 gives 4.33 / 22.1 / 31.6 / 26.7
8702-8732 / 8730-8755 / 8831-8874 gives 3.85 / 24.4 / 58.1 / 30.8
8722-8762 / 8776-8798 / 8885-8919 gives 3.27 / 25.7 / 53.6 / 33.5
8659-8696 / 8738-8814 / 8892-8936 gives 9.38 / 22.5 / 45.9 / 32.2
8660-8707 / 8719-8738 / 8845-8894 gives 4.72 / 22.6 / 66.6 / 33.3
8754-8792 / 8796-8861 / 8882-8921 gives 2.42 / 27.3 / 52.3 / 38.1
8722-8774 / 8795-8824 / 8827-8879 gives 8.66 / 26.1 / 58.9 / 45.3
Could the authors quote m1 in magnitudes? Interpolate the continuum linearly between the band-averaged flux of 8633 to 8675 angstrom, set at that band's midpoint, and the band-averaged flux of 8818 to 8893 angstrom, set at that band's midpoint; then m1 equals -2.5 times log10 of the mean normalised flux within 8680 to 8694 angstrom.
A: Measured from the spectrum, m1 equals 0.19 mag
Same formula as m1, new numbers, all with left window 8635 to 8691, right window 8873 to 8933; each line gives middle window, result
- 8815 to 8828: 0.293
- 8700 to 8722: 0.172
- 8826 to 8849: 0.199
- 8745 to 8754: 0.268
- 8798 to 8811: 0.253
